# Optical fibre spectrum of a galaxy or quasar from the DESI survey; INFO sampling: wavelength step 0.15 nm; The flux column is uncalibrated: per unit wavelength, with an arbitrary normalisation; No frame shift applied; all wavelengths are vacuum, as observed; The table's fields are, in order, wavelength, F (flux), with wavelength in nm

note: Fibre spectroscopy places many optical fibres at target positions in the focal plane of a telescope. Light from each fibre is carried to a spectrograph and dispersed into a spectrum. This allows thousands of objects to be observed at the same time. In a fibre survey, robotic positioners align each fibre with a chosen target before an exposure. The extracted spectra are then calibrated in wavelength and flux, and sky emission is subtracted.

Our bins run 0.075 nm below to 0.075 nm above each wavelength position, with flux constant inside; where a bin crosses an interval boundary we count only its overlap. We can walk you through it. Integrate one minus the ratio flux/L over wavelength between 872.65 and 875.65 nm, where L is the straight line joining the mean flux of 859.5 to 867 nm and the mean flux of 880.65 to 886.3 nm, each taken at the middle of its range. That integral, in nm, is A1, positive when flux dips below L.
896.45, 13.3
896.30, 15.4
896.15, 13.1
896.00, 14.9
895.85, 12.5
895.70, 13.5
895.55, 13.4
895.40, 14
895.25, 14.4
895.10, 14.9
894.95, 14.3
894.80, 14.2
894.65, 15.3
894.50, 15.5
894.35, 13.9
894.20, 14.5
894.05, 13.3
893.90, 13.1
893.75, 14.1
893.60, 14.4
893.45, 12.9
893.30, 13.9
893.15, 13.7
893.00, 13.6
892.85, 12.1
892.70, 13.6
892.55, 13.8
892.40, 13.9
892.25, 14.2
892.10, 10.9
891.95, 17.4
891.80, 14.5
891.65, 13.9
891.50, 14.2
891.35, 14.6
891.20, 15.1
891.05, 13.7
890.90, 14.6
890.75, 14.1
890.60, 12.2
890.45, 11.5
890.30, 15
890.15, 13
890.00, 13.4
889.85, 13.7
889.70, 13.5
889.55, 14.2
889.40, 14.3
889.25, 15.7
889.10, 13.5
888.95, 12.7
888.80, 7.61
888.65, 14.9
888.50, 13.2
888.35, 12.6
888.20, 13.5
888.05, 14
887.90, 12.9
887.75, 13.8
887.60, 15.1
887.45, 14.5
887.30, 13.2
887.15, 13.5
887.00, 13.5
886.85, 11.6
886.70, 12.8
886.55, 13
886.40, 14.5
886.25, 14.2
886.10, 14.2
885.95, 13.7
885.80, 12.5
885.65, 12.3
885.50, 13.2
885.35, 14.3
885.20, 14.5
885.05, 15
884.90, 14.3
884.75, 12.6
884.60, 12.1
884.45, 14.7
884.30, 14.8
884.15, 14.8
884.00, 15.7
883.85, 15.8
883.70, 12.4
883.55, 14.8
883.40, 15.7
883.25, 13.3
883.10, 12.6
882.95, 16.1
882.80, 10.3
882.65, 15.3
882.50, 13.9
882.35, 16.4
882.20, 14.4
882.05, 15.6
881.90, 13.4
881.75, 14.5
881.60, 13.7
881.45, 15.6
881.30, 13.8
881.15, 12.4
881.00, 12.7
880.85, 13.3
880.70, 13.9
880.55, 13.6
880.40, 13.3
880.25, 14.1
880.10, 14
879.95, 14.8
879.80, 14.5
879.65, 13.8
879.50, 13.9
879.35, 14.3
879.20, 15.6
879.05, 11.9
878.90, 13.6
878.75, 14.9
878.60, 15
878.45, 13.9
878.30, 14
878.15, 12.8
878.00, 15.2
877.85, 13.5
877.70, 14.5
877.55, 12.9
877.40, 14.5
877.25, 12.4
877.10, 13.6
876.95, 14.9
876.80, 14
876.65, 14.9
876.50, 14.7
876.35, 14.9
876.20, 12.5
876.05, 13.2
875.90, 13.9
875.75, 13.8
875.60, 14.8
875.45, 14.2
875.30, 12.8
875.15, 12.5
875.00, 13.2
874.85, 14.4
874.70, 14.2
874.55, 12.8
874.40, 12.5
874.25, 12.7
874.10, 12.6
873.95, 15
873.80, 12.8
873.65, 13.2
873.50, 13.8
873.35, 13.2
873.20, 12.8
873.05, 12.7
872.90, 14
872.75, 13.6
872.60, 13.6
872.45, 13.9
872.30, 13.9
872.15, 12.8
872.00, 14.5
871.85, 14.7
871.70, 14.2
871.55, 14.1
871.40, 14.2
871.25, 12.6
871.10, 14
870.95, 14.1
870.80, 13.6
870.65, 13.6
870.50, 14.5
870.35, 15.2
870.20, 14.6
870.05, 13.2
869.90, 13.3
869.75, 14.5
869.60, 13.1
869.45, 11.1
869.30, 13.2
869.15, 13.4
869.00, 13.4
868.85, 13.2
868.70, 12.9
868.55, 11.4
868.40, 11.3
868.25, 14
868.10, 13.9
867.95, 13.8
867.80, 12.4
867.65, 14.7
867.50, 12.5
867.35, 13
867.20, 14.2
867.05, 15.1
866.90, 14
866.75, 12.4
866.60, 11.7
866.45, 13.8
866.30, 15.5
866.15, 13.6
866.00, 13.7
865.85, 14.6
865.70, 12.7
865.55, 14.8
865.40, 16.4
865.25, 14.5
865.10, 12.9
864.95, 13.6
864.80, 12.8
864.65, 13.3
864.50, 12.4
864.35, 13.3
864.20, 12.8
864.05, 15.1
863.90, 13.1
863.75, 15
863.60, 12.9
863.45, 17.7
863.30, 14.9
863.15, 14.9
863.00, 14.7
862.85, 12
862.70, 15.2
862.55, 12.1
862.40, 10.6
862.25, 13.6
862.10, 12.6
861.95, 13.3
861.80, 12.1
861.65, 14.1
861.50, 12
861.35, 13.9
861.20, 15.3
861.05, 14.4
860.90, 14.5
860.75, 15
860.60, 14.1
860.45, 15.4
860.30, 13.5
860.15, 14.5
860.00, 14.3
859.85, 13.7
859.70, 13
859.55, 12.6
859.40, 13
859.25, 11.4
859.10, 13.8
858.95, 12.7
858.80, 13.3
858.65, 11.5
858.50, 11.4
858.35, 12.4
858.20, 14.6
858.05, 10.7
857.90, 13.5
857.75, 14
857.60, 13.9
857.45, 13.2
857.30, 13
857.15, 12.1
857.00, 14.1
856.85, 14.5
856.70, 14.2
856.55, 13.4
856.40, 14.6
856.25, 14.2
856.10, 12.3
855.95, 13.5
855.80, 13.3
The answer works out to 0.115 nm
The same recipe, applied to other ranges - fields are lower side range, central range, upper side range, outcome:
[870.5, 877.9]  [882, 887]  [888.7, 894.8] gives -0.09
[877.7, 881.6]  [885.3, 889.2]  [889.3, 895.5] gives 0.19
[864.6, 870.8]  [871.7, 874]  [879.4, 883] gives 0.02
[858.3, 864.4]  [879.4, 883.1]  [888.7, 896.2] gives -0.09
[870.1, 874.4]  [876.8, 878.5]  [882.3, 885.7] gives 0.01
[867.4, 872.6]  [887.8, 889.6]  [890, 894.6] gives 0.07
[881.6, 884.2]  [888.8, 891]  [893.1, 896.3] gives 0.11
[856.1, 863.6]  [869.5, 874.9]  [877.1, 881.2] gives 0.02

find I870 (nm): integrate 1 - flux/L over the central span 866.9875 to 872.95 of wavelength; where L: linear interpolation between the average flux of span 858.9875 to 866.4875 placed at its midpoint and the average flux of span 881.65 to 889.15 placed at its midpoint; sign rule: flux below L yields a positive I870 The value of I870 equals 0.08 nm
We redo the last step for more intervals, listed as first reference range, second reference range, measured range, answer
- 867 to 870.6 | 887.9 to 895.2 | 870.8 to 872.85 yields -0.06 nm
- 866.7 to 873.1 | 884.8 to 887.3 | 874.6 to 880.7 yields -0.17 nm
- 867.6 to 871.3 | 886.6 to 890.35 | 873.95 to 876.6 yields -0.03 nm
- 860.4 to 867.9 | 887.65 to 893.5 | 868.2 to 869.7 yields 0.11 nm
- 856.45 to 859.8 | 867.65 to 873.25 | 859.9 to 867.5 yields -0.33 nm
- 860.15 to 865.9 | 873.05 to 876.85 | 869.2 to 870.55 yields 0.01 nm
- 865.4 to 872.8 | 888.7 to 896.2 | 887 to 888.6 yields 0.01 nm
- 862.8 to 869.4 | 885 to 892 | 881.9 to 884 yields -0.11 nm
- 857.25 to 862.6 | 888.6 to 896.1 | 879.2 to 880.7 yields -0.06 nm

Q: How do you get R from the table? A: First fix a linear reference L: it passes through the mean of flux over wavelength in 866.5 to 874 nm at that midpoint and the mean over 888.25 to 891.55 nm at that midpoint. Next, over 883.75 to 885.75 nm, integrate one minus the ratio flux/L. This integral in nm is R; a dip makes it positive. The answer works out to -0.091 nm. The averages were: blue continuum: 13.5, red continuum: 13.5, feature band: 14.1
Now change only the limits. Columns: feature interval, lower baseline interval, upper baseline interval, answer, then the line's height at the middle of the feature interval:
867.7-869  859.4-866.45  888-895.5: 0.084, 13.8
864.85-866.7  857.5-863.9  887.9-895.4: -0.053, 13.6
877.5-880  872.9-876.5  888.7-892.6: -0.104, 13.5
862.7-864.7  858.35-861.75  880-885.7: -0.072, 13.6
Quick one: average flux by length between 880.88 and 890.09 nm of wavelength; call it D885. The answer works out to 13.8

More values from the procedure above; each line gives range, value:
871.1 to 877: 13.7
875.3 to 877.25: 14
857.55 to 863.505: 13.5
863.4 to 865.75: 13.9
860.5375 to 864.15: 13.9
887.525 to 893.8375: 13.7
